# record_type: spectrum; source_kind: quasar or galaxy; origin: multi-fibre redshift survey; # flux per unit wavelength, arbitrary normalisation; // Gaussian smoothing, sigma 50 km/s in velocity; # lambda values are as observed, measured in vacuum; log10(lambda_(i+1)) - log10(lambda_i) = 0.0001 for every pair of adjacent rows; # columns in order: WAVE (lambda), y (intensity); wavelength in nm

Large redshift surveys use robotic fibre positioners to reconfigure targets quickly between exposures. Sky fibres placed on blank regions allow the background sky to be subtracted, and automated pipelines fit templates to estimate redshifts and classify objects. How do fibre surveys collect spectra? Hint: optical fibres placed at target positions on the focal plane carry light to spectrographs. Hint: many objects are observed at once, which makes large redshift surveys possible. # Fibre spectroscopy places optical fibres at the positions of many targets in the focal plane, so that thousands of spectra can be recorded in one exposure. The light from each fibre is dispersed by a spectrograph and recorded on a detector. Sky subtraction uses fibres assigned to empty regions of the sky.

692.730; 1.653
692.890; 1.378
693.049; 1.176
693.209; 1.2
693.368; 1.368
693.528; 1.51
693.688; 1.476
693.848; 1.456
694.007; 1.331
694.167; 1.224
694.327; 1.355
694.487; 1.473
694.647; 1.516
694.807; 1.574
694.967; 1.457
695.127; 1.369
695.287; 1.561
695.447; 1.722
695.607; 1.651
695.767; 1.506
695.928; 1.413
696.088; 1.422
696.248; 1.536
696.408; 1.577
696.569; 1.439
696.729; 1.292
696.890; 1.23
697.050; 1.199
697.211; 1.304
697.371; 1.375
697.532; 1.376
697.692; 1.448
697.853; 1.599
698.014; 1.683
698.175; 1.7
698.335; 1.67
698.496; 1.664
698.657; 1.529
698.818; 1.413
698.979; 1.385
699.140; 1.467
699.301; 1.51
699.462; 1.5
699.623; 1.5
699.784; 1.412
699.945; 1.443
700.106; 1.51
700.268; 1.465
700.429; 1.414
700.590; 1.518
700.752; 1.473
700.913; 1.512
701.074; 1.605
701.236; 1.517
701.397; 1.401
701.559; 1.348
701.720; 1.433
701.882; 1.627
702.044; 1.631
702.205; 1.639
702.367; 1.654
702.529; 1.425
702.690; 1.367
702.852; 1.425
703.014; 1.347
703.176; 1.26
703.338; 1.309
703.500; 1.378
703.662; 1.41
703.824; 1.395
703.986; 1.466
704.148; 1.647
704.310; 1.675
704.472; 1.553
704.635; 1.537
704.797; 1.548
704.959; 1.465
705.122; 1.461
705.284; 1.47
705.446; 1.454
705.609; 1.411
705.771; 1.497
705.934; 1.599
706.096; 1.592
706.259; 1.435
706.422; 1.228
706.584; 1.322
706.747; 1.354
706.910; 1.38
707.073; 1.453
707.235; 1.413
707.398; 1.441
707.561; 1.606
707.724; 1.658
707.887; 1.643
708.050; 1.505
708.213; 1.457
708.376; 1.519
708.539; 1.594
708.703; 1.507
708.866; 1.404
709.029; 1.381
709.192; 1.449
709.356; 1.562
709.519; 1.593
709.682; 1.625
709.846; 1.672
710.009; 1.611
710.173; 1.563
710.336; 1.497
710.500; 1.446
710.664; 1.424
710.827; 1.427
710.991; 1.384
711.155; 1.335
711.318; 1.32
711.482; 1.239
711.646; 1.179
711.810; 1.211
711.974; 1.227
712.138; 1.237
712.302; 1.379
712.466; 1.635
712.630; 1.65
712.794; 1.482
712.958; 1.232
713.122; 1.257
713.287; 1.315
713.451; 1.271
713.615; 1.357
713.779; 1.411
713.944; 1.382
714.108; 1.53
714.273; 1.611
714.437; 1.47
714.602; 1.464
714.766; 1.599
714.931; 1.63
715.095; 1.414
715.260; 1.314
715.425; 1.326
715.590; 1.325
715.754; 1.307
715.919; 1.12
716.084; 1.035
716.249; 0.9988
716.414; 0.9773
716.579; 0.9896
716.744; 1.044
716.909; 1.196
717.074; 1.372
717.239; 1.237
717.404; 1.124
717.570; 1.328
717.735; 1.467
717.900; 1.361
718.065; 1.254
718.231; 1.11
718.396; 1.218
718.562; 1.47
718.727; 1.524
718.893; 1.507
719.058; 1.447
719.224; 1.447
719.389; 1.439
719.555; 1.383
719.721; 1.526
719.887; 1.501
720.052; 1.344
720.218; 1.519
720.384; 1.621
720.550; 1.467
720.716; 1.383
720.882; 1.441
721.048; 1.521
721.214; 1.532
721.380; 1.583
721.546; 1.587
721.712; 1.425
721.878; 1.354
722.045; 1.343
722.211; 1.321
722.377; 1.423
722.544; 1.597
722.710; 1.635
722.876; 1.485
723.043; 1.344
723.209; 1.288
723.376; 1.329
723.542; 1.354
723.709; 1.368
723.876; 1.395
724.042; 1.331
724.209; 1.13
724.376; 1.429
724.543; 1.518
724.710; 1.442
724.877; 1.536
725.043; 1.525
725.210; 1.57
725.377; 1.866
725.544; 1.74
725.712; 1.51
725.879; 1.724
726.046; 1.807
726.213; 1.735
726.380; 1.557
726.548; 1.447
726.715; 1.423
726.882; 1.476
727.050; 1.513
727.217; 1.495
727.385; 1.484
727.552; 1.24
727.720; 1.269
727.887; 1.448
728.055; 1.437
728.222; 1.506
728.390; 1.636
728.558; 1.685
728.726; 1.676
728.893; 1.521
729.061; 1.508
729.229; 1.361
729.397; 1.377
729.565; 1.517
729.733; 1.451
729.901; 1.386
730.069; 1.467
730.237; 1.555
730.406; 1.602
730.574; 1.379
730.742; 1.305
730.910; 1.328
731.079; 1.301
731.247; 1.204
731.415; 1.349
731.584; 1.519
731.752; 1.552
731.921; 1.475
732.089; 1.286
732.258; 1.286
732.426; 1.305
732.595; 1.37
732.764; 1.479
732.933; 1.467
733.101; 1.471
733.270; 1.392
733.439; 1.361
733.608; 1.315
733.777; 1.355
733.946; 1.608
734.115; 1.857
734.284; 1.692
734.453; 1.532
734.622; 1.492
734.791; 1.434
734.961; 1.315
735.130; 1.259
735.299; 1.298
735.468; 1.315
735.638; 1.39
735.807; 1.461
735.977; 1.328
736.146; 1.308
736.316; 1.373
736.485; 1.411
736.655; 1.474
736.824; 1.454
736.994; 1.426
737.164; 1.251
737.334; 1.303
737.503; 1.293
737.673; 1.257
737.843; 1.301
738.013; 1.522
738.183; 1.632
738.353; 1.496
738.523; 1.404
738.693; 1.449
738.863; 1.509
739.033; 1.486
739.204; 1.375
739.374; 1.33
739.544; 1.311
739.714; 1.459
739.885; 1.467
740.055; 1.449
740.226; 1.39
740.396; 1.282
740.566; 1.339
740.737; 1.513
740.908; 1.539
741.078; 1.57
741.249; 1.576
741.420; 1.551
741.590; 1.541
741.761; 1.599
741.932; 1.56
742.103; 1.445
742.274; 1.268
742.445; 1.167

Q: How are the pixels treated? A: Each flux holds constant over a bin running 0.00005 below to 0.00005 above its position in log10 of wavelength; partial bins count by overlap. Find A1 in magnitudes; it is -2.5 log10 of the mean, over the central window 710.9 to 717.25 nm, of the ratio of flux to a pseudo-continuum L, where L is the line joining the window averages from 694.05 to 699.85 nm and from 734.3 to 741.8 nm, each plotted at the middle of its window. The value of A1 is 0.103 mag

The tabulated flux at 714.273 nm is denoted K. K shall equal 1.611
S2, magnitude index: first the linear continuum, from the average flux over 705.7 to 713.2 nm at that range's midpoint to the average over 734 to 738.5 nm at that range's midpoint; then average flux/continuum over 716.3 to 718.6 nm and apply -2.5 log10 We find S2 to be 0.18 mag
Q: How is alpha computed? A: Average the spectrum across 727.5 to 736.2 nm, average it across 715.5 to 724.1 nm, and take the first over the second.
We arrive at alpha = 1.1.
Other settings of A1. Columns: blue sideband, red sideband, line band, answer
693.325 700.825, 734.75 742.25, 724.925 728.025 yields -0.08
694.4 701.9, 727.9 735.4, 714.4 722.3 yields 0.08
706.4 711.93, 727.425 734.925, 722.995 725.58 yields 0.00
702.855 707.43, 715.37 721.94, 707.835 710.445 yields -0.09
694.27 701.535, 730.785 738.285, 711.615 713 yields 0.06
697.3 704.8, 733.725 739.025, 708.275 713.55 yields 0.04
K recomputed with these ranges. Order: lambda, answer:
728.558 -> 1.685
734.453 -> 1.532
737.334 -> 1.303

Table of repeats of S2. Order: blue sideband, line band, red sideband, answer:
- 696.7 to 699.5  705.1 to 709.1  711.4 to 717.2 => -0.07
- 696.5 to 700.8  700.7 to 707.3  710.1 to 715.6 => -0.02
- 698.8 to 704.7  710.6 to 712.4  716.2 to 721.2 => 0.07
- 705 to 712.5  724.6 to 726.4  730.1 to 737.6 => -0.15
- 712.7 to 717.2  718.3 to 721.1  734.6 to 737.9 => -0.10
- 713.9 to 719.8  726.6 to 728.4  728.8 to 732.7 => -0.04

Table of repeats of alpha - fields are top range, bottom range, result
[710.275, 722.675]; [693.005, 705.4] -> 0.94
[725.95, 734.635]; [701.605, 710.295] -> 0.98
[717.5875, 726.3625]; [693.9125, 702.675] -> 0.99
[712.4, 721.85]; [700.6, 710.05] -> 0.92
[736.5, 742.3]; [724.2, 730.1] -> 0.95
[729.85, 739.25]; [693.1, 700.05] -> 0.97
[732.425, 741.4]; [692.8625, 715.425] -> 0.98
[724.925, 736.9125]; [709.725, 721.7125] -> 1.06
